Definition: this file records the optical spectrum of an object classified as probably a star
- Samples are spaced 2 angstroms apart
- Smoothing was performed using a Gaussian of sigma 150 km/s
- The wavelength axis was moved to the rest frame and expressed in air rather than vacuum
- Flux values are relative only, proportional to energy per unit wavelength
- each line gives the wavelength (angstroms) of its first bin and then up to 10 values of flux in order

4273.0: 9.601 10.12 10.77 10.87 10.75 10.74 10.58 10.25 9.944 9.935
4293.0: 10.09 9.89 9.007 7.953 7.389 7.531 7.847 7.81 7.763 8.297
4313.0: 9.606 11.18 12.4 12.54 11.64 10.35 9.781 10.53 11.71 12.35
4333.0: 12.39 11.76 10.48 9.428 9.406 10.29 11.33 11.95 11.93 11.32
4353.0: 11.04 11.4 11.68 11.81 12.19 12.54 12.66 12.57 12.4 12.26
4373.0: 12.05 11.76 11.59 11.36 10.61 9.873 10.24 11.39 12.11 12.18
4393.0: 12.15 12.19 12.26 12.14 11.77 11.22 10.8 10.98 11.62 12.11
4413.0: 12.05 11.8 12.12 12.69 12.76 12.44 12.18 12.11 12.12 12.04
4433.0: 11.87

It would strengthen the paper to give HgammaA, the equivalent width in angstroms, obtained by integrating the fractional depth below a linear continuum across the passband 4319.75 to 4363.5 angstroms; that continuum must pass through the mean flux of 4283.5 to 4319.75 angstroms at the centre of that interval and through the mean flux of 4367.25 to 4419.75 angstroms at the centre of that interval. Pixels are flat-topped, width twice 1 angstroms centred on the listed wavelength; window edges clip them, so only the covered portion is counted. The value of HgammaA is -3.4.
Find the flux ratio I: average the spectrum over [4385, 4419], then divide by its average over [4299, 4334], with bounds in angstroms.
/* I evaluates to 1.18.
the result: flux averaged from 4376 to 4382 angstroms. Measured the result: 11.2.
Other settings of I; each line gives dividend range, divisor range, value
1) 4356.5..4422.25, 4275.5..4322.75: 1.21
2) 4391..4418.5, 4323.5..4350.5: 1.07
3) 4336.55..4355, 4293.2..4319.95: 1.18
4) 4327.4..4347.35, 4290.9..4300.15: 1.19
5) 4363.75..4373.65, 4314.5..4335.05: 1.08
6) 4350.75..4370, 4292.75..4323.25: 1.27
